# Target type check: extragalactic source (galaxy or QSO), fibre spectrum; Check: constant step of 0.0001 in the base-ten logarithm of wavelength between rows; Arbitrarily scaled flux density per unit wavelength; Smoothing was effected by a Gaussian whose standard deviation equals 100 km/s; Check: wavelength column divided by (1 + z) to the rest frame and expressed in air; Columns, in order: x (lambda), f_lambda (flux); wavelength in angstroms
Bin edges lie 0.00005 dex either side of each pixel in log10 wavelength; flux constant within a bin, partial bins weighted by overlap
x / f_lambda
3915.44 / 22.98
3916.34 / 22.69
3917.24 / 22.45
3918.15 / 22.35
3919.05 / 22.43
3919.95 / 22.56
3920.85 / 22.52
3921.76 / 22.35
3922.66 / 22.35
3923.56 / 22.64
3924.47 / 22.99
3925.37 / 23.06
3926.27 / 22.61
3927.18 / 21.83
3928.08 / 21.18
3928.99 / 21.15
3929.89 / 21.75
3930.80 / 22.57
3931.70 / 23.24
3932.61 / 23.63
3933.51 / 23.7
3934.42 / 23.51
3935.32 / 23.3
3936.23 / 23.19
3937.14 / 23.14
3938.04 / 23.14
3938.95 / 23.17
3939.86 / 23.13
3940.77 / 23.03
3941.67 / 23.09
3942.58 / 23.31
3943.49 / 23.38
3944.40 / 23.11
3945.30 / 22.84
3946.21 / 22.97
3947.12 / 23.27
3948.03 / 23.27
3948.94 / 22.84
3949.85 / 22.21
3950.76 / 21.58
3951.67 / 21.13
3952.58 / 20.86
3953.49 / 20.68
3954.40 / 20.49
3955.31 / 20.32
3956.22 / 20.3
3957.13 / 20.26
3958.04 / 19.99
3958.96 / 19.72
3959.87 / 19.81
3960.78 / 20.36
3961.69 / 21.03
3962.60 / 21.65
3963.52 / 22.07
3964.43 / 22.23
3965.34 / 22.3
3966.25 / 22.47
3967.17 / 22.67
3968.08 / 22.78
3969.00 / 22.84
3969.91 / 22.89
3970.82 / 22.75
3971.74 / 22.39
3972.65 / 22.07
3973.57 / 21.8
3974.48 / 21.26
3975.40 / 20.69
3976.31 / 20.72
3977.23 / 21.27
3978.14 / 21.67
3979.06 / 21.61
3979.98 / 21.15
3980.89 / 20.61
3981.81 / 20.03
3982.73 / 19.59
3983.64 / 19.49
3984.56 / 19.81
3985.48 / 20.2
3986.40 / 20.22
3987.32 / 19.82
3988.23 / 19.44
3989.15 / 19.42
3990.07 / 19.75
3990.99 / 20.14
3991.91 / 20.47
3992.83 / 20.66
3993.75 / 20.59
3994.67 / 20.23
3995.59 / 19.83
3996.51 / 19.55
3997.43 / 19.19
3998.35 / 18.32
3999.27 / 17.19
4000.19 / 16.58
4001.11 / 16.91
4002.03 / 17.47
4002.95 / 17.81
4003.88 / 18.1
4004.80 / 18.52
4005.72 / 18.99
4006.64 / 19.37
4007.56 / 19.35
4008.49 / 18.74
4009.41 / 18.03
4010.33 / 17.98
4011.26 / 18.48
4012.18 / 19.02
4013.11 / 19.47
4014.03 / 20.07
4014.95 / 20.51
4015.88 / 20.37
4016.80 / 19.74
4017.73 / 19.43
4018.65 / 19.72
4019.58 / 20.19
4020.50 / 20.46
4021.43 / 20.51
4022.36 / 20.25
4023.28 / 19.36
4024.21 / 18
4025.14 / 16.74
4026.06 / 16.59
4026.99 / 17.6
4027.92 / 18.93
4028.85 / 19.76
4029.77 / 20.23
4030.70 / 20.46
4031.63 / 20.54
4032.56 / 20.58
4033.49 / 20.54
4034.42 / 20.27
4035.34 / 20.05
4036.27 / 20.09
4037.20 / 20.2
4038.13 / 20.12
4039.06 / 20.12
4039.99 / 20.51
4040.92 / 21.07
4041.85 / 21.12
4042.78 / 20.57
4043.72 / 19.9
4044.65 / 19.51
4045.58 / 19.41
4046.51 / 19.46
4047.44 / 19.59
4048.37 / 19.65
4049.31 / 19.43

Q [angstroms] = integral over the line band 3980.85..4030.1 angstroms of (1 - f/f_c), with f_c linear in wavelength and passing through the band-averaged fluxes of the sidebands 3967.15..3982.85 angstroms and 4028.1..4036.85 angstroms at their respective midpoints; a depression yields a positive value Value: 4.0 angstroms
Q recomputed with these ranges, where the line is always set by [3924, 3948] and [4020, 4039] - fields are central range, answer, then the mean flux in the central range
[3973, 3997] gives 0.9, 20.4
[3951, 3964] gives 0.9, 20.6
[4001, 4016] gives 1.1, 18.8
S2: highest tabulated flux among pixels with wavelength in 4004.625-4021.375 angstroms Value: 20.51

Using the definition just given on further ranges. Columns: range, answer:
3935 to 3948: 23.38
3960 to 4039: 22.89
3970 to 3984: 22.75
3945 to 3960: 23.27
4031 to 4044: 21.12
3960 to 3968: 22.67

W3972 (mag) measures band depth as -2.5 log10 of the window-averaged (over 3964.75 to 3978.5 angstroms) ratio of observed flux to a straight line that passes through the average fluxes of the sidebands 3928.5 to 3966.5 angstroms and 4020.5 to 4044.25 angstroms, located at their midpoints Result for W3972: -0.03 mag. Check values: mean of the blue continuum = 22.1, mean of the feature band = 22.1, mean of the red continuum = 19.8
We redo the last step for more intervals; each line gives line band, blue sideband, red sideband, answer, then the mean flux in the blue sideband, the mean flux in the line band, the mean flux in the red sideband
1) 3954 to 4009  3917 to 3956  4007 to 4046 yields 0.04 mag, 22.5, 20.3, 19.6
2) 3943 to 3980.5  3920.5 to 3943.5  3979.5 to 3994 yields -0.02 mag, 22.8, 21.7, 20.1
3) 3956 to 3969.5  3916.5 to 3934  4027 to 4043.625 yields 0.02 mag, 22.5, 21.4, 20.2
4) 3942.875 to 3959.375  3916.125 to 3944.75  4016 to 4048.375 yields 0.03 mag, 22.8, 21.6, 19.8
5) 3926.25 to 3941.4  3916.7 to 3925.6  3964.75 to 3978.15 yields -0.02 mag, 22.6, 22.8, 22.1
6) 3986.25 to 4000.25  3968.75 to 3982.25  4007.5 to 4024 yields 0.06 mag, 21.6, 19.5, 19.5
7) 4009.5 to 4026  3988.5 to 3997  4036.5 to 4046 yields 0.04 mag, 20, 19.3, 20.2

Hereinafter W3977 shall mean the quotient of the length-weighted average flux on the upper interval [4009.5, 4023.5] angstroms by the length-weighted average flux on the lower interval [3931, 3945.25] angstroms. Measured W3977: 0.8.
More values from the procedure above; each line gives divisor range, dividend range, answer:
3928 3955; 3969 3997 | 0.92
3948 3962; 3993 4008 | 0.90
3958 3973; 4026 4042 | 0.92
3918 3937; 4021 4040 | 0.86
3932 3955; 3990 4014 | 0.83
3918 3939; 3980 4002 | 0.86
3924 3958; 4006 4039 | 0.87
